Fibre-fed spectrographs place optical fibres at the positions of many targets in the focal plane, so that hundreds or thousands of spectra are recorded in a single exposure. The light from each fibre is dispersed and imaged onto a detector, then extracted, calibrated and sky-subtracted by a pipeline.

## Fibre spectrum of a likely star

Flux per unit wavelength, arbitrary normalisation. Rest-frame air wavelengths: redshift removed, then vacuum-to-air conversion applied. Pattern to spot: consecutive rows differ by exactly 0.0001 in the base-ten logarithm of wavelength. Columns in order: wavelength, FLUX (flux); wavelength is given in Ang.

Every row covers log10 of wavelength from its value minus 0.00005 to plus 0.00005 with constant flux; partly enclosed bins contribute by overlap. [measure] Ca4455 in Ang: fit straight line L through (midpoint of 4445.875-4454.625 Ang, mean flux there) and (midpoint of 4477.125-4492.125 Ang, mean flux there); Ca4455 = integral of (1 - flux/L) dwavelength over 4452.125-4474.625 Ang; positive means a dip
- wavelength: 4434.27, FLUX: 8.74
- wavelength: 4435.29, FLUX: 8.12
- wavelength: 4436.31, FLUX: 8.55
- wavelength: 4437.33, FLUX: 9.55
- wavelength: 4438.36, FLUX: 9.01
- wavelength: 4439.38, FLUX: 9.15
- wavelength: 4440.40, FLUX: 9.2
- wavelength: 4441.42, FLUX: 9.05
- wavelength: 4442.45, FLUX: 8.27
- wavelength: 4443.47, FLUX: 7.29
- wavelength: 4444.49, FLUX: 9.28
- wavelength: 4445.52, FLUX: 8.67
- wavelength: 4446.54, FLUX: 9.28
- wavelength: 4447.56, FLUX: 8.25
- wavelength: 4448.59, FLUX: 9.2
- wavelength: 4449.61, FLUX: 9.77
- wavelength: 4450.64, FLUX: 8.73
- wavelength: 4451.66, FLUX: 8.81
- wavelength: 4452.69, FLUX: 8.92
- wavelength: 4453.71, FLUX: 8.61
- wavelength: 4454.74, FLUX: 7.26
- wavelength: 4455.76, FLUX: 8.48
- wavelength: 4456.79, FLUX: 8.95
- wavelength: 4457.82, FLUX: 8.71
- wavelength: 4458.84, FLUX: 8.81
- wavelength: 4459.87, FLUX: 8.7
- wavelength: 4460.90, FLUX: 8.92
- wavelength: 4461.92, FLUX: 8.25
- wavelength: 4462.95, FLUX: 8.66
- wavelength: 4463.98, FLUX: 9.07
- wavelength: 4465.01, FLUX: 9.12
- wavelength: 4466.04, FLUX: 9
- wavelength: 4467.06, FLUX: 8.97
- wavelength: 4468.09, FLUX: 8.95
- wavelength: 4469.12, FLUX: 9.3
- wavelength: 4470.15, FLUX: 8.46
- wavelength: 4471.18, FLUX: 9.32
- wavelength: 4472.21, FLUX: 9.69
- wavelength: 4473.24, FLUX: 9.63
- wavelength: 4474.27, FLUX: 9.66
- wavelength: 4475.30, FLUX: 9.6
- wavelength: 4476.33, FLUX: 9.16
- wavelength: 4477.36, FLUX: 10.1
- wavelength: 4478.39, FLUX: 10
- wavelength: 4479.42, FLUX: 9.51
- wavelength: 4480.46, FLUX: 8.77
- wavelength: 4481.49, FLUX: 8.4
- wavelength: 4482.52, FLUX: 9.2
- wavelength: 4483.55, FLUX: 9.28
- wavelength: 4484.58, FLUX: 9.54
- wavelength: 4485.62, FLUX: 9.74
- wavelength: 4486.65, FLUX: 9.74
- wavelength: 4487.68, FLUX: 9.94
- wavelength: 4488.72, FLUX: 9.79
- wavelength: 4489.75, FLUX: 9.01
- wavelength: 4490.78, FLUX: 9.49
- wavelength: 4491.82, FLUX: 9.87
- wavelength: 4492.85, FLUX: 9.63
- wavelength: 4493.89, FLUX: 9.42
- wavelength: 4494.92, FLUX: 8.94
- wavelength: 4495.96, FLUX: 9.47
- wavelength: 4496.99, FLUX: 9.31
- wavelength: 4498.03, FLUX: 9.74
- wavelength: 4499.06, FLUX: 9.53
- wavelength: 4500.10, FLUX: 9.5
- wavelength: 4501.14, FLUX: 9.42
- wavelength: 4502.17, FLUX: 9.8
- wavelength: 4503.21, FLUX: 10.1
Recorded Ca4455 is 0.55 Ang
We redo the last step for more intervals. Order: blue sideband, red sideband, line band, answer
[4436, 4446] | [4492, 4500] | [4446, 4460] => 0.3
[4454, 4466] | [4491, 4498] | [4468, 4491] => -0.8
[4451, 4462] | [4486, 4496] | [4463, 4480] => -0.6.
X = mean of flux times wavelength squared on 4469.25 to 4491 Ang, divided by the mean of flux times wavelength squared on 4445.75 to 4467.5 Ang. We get 1.1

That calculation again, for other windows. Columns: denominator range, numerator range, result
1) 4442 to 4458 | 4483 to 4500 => 1.12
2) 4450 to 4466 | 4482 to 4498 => 1.11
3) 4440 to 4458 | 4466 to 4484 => 1.08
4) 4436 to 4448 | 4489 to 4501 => 1.10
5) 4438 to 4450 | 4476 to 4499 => 1.09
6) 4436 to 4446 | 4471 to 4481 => 1.10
